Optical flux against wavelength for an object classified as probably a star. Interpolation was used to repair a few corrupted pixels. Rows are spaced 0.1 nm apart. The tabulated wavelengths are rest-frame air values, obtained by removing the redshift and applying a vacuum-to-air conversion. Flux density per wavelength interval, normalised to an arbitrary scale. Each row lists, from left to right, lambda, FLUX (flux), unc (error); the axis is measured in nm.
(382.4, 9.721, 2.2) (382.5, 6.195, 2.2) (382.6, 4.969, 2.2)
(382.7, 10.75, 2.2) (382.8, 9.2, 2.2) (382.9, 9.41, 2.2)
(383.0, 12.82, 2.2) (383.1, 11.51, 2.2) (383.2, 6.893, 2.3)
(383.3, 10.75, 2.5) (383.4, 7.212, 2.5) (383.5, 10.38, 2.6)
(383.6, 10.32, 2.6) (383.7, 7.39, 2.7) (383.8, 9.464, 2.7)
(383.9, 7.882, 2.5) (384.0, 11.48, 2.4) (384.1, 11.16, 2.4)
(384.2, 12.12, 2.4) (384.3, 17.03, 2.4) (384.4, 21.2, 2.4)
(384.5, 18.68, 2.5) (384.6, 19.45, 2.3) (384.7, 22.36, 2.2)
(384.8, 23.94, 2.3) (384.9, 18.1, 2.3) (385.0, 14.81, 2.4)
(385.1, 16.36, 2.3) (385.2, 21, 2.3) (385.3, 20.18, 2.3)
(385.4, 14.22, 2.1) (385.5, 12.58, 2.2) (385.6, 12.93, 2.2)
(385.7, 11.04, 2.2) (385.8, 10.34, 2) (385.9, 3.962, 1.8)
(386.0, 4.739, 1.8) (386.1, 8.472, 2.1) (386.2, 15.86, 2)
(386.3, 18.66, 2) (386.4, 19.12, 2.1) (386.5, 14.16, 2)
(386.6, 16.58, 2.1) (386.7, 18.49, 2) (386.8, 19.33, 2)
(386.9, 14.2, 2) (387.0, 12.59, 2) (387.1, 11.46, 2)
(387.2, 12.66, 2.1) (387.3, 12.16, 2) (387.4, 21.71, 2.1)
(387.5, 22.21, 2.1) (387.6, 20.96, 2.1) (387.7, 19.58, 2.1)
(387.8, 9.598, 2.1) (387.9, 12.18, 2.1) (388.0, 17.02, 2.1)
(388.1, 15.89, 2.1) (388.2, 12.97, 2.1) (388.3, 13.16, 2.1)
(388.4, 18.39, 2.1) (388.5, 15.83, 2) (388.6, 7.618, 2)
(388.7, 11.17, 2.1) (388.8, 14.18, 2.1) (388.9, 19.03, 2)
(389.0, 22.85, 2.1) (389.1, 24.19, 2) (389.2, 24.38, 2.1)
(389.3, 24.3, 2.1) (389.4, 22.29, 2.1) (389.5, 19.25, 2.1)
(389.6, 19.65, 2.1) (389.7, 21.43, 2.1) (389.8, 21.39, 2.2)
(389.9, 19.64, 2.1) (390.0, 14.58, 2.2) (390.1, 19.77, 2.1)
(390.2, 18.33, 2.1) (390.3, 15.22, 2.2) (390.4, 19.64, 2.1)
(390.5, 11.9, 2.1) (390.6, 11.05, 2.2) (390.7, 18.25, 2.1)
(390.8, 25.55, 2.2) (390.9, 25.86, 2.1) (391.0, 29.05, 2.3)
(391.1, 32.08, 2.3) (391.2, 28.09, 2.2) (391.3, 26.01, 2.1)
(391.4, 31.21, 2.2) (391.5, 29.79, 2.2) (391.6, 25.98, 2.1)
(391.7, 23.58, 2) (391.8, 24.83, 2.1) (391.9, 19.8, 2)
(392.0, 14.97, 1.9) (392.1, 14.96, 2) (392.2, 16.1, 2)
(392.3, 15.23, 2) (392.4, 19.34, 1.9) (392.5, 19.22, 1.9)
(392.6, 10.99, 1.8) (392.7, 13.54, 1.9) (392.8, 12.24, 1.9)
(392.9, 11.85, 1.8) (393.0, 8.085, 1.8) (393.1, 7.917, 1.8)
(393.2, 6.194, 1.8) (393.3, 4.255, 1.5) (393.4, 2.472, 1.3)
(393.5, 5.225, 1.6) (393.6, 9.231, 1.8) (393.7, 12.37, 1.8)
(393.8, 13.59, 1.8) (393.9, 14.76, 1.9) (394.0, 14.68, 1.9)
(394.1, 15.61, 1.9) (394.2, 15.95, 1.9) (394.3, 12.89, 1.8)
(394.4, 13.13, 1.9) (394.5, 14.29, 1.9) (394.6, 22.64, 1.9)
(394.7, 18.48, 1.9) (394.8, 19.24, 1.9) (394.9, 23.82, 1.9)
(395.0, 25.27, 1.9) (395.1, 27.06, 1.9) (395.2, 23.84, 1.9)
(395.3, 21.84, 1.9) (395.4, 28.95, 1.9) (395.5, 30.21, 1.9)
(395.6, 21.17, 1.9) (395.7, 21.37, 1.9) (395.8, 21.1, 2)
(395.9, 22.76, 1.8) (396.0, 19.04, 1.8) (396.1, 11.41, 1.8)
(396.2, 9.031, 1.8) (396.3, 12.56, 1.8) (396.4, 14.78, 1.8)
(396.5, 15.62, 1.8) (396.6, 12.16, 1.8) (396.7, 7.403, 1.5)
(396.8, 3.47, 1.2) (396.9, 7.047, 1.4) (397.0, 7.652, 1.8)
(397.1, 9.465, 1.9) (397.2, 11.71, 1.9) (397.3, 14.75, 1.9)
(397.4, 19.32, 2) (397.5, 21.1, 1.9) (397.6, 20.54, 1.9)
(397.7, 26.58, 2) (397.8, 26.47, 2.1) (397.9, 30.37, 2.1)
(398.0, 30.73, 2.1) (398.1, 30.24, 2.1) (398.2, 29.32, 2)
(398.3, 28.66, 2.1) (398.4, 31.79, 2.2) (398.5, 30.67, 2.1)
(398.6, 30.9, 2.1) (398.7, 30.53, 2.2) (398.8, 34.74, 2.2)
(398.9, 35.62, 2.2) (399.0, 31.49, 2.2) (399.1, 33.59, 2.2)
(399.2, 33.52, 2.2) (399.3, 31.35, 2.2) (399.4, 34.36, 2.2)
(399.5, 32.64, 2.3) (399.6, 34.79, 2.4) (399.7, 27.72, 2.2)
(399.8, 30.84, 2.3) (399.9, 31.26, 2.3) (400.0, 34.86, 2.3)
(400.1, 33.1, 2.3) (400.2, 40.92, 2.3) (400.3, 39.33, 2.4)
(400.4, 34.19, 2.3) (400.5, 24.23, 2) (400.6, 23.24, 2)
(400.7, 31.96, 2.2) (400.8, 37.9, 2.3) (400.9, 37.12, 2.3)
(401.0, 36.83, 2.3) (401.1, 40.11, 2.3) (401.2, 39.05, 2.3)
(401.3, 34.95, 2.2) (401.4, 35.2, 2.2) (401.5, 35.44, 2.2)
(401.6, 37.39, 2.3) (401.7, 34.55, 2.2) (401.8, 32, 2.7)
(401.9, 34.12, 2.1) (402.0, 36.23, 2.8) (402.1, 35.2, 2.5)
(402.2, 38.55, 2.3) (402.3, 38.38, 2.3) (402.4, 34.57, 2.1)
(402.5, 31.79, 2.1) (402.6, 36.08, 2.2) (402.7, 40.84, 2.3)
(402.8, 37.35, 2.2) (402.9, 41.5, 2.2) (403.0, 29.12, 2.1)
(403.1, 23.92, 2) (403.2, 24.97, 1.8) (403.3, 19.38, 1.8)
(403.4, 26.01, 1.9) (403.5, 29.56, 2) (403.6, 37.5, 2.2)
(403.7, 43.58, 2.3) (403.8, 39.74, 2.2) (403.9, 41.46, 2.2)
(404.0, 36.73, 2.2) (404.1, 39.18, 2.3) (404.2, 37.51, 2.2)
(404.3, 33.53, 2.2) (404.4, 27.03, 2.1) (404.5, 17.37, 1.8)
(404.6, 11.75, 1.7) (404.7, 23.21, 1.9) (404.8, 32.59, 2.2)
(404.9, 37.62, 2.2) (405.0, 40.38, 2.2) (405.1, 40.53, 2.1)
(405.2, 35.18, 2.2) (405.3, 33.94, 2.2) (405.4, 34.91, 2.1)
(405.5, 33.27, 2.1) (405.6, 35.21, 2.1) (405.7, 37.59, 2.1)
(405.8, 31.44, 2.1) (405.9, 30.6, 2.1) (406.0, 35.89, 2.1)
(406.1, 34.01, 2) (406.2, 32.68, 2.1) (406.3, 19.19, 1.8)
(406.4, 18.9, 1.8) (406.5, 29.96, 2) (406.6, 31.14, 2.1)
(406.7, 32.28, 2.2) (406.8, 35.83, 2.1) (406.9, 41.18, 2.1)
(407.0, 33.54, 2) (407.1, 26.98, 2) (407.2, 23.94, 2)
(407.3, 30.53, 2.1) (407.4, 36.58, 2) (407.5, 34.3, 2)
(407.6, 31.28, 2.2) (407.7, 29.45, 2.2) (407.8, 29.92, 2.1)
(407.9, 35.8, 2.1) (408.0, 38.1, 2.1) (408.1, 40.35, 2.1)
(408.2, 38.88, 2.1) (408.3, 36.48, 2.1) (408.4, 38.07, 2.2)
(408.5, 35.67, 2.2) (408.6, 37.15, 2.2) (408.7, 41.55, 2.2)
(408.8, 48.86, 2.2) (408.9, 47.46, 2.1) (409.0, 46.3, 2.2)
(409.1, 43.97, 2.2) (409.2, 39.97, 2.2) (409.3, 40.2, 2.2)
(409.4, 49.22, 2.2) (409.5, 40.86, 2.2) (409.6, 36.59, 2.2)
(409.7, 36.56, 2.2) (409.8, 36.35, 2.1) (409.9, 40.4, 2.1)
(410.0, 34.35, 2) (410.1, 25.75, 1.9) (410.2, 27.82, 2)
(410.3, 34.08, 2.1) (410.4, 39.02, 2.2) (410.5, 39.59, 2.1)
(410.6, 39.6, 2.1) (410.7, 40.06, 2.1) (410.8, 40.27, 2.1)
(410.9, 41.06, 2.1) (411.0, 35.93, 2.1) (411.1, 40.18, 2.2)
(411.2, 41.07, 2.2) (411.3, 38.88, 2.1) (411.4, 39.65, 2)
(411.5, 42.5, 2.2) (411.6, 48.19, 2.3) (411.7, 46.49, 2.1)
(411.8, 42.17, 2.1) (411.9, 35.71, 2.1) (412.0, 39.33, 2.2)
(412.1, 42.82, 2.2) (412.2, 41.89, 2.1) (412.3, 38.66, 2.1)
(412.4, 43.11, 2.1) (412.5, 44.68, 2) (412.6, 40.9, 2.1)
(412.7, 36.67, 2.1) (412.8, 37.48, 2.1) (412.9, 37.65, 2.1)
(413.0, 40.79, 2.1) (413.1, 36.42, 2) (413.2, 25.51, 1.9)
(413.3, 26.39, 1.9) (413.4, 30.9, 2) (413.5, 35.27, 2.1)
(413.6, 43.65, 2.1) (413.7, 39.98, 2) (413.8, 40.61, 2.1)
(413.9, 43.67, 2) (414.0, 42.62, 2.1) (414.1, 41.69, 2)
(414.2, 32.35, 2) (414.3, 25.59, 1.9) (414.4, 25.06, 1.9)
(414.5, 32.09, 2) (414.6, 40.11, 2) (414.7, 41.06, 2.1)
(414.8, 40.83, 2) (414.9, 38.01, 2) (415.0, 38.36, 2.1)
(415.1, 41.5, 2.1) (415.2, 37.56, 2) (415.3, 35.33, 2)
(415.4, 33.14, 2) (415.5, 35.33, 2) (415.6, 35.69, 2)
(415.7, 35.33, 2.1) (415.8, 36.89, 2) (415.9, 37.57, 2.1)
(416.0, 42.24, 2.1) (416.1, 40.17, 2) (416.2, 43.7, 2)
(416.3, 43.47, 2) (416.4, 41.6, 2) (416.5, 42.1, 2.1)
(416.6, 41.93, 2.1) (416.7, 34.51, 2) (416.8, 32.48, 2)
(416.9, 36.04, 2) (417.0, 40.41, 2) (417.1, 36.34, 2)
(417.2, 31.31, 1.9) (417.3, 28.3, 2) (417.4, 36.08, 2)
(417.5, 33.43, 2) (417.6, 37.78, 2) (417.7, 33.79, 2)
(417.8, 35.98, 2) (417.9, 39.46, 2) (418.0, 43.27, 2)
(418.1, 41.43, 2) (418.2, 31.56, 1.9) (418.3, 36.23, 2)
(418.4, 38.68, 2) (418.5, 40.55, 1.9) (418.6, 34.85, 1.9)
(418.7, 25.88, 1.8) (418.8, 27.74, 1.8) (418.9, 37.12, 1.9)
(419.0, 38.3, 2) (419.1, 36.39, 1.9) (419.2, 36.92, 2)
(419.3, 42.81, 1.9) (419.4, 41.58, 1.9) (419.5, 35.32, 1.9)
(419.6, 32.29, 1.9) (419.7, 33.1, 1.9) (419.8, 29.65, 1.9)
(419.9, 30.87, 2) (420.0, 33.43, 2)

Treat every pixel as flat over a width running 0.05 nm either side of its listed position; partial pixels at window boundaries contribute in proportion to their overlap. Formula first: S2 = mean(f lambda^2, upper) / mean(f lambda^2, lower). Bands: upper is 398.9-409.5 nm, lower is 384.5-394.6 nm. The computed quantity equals 2.22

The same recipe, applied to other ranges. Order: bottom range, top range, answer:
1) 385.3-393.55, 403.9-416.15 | 2.41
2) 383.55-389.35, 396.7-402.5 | 2.07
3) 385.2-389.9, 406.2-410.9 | 2.49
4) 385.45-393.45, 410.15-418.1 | 2.55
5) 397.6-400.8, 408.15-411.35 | 1.31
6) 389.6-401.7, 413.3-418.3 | 1.82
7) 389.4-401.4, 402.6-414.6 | 1.73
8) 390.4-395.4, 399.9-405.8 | 2.01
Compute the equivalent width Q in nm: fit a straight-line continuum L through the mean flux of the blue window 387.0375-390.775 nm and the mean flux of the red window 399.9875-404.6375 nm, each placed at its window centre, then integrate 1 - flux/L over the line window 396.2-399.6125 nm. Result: 0.64 nm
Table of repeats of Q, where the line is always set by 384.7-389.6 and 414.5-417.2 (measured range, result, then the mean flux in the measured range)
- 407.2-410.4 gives -0.438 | 37.3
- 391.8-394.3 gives 0.955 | 12.7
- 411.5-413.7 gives -0.197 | 38.9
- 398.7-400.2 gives -0.437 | 33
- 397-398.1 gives 0.150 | 20.9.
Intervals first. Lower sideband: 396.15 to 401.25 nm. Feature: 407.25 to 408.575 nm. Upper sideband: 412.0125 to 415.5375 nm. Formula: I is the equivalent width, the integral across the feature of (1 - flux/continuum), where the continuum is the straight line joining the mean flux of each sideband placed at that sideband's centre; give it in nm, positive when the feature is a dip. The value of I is -0.07 nm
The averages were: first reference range 26.6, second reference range 37.4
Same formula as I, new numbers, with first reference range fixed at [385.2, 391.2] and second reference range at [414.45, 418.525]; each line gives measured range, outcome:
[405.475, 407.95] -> -0.096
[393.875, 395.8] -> 0.135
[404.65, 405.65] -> -0.182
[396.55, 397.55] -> 0.515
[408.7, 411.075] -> -0.481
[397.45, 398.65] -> -0.194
